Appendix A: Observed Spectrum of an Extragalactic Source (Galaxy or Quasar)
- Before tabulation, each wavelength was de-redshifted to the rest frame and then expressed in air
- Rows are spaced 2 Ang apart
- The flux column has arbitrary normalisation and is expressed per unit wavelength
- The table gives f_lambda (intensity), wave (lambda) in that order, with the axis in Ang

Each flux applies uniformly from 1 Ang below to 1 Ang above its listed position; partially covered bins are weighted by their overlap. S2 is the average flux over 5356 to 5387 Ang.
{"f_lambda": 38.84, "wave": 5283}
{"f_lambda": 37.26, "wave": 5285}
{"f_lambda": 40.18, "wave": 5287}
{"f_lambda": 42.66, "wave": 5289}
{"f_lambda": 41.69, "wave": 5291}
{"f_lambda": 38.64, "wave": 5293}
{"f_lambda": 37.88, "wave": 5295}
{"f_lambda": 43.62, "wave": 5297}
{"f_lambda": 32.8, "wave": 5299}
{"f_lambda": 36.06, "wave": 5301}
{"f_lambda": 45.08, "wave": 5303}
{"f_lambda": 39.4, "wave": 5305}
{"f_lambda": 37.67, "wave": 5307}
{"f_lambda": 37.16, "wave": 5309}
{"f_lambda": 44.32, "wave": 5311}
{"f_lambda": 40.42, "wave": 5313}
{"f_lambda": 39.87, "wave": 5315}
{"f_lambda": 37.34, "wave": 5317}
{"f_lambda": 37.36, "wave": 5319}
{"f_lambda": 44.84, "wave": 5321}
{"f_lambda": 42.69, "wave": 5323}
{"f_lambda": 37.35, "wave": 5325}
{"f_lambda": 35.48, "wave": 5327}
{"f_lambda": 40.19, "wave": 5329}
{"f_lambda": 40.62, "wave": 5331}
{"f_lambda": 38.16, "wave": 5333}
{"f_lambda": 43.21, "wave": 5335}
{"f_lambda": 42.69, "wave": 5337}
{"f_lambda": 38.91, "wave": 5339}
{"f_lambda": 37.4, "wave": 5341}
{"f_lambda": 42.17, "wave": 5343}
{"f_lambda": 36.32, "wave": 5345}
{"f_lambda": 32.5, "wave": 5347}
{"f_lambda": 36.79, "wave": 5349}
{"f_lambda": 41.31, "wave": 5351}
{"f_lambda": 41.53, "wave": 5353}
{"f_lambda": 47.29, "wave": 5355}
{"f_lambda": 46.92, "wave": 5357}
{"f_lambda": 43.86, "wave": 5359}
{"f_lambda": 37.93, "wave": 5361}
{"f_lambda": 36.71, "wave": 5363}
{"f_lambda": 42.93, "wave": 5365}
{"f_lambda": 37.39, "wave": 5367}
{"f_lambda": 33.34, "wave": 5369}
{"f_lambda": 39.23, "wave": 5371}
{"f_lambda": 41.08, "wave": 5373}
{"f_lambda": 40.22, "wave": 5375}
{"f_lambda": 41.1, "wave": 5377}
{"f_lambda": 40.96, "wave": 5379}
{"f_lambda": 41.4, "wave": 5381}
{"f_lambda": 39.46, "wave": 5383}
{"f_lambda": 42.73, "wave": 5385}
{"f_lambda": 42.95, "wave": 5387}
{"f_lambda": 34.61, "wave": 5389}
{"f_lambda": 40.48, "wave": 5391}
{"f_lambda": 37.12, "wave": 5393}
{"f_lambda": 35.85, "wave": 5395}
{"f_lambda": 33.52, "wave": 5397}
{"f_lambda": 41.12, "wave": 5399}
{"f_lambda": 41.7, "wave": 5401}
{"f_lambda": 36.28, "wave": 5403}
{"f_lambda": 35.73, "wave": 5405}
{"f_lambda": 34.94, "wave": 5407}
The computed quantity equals 40.4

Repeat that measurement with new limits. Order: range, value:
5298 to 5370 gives 39.6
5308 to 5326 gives 40.2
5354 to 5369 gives 41.3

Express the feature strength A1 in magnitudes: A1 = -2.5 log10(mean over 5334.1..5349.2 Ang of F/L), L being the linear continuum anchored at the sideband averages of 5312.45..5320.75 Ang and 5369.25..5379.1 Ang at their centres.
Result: 0.019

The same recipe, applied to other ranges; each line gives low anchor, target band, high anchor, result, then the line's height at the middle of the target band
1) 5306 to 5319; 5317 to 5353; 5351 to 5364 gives 0.04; 40.8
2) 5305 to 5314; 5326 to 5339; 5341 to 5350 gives -0.05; 38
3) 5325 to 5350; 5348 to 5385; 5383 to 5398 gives -0.06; 38.4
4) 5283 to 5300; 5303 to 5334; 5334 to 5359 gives 0.01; 40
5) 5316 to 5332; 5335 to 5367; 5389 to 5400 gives -0.05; 38.7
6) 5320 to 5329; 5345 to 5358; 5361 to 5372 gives -0.06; 38.7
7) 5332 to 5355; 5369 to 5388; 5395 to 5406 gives -0.06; 38.3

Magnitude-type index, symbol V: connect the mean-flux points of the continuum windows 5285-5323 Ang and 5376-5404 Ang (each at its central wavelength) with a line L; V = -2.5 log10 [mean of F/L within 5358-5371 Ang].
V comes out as 0.02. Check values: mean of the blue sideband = 39.8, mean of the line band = 38.7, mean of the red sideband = 39.2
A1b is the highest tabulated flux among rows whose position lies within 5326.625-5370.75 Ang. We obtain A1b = 47.29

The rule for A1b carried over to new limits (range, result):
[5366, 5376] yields 41.08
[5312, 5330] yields 44.84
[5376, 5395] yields 42.95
